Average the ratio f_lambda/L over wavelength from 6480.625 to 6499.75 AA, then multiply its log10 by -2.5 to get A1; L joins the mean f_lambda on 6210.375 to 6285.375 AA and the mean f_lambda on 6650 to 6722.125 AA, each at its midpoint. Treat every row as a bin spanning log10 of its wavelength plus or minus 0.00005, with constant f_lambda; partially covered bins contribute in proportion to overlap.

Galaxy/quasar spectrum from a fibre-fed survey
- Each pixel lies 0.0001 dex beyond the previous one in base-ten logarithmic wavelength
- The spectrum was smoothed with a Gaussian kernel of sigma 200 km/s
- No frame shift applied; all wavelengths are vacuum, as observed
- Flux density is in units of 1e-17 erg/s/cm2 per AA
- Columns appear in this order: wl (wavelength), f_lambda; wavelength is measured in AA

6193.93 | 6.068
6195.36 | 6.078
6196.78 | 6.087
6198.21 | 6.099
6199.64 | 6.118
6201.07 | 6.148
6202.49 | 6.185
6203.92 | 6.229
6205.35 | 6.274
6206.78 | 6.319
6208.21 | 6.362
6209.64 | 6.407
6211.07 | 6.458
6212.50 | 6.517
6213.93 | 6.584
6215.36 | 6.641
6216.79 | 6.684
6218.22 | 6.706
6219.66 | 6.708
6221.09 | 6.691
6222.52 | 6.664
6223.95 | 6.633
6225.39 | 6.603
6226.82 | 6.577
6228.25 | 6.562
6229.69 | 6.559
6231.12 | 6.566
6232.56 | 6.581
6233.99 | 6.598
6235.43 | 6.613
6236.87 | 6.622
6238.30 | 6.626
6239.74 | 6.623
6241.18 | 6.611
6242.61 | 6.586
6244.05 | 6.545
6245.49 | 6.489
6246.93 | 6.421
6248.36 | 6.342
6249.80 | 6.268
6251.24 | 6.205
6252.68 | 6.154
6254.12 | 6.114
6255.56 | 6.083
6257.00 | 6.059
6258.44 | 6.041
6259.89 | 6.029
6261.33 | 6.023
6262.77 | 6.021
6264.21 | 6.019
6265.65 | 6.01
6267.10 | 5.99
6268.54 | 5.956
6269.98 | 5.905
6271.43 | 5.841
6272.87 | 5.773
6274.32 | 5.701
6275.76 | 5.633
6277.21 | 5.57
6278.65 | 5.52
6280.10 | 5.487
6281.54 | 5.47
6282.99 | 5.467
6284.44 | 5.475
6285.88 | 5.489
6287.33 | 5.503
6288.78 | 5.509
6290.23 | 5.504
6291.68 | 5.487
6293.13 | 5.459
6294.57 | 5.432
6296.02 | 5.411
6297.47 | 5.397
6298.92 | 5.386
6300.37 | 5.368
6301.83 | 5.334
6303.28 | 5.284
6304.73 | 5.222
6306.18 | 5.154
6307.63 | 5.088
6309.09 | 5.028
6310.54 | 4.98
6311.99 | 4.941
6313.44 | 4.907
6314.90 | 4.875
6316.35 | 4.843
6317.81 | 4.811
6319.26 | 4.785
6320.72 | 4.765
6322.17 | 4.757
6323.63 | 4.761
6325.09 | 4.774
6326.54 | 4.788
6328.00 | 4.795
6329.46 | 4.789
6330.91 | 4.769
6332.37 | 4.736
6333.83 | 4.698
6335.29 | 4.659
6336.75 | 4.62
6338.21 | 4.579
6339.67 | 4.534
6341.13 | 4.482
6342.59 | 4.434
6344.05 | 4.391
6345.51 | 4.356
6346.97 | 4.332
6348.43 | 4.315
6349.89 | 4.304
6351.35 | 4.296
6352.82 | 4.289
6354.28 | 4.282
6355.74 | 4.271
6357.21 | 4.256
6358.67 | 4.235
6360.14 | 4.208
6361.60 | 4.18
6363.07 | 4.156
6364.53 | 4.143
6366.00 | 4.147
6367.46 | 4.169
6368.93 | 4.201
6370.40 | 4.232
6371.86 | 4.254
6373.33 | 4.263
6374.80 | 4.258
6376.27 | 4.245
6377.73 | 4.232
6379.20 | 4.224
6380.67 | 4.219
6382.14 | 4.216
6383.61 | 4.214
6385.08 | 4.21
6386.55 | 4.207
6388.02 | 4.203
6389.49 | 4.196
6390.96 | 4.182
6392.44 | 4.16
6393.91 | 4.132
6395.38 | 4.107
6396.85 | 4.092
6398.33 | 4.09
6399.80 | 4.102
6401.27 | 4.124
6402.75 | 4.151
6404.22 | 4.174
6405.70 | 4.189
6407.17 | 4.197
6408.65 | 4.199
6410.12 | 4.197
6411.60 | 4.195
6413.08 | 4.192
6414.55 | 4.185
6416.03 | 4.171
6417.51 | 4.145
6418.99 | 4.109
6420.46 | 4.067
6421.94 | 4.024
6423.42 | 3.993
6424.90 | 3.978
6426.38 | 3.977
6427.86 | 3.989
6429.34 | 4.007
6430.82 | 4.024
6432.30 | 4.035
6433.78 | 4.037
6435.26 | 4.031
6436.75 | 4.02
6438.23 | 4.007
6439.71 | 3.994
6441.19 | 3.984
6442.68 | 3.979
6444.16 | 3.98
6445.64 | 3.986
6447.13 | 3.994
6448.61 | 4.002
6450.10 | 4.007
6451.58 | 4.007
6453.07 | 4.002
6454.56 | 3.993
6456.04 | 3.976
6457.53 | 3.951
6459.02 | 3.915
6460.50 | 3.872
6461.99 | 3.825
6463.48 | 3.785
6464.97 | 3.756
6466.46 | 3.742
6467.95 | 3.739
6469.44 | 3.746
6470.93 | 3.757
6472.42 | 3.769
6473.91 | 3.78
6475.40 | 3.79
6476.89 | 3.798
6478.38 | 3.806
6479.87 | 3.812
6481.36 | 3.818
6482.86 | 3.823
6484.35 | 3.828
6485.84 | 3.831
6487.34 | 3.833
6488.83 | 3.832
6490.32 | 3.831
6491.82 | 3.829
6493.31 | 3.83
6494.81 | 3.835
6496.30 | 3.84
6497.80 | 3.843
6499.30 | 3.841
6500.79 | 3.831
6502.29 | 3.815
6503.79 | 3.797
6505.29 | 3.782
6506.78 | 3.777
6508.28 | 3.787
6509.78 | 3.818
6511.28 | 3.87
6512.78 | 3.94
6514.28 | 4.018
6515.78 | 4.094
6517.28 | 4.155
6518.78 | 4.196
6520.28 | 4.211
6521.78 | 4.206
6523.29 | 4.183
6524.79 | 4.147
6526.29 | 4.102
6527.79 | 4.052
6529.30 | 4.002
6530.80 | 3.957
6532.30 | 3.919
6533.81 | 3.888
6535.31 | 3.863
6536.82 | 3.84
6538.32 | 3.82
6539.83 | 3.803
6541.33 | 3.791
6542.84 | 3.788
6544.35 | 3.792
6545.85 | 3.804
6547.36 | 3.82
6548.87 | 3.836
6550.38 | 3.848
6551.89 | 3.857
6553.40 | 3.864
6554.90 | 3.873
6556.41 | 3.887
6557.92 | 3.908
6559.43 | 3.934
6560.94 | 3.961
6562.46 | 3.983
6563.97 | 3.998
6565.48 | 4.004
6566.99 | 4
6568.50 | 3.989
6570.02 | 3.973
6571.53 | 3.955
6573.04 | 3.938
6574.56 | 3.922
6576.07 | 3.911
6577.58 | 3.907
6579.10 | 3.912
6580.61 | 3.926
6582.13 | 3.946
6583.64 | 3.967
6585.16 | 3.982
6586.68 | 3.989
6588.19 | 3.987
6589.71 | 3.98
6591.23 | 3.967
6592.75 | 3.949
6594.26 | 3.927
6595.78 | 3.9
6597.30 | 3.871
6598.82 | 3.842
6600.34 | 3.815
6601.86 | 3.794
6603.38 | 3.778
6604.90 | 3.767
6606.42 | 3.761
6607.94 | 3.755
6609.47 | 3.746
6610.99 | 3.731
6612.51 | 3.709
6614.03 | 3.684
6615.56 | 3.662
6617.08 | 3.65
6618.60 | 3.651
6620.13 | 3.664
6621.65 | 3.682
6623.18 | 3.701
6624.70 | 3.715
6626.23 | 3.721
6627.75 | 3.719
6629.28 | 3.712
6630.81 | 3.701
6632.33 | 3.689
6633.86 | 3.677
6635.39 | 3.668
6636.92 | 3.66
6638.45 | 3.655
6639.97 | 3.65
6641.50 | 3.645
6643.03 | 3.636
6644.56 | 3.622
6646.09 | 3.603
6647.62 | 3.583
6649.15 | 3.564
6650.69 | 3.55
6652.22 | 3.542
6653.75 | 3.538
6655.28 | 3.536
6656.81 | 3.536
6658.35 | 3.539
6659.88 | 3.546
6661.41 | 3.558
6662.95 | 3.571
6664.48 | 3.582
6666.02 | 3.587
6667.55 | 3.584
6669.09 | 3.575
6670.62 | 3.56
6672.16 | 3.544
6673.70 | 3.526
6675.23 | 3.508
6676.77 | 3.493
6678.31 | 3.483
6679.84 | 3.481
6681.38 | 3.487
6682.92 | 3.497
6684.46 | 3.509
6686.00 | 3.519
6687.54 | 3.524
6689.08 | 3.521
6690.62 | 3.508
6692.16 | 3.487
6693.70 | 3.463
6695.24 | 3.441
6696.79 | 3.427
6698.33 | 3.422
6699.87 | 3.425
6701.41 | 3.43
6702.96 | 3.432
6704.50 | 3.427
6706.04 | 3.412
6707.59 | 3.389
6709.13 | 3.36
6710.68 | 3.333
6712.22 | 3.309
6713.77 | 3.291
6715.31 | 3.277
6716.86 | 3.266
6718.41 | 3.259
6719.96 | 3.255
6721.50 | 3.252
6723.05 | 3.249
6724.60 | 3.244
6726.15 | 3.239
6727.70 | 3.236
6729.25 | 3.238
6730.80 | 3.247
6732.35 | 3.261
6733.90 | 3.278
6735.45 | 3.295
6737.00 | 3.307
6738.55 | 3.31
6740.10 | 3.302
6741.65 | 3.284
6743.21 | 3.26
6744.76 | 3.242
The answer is 0.22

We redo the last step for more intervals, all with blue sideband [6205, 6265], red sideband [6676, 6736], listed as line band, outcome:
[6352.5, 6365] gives 0.312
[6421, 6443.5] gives 0.273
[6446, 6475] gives 0.271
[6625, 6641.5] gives 0.047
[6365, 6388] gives 0.291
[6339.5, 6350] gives 0.287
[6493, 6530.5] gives 0.171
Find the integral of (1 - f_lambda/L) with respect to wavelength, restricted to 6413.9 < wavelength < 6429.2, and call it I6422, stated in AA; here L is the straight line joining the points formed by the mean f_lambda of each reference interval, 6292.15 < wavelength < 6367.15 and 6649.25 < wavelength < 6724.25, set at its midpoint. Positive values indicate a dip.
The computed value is 1.16 AA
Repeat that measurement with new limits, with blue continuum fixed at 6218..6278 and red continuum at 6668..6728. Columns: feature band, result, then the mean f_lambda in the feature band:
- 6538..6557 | 2.37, 3.83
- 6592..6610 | 0.92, 3.83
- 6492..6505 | 2.39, 3.83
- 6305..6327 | 3.62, 4.89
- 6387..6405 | 4.04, 4.14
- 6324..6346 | 4.23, 4.63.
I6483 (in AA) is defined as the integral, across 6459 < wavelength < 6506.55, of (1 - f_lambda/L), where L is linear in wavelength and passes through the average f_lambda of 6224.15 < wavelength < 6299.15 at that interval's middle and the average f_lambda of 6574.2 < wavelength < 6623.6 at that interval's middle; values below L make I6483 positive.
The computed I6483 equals 8.1 AA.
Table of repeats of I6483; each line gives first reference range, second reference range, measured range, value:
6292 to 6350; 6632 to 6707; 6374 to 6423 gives 4.32 AA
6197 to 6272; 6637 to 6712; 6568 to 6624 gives 2.49 AA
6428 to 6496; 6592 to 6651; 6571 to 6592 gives -1.06 AA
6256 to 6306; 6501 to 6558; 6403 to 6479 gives 9.23 AA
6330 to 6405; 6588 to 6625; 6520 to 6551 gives 0.01 AA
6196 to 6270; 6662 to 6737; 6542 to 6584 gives 3.56 AA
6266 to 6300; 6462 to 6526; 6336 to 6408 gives 9.11 AA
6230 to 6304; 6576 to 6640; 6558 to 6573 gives 0.32 AA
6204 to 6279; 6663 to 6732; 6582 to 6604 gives 0.90 AA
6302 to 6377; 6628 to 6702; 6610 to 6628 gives 0.03 AA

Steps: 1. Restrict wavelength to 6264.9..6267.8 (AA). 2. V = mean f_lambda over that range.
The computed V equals 5.99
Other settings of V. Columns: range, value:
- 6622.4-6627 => 3.71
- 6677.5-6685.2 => 3.49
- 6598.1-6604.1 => 3.81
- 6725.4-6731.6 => 3.24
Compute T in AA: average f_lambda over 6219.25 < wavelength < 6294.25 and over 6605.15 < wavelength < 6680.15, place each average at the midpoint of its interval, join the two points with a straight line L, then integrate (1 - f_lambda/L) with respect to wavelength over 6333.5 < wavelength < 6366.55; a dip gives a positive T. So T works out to 6.9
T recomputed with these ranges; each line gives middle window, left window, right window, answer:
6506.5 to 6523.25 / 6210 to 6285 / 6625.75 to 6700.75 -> 1.8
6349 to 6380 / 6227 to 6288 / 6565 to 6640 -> 6.7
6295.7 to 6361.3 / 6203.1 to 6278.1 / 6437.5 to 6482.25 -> 7.6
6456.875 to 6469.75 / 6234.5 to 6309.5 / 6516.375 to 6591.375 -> 2.1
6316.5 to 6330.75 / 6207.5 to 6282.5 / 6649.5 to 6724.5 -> 2.4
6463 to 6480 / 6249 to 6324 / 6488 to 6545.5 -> 1.8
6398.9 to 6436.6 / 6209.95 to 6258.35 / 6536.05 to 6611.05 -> 7.3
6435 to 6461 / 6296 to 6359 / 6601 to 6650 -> 2.0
